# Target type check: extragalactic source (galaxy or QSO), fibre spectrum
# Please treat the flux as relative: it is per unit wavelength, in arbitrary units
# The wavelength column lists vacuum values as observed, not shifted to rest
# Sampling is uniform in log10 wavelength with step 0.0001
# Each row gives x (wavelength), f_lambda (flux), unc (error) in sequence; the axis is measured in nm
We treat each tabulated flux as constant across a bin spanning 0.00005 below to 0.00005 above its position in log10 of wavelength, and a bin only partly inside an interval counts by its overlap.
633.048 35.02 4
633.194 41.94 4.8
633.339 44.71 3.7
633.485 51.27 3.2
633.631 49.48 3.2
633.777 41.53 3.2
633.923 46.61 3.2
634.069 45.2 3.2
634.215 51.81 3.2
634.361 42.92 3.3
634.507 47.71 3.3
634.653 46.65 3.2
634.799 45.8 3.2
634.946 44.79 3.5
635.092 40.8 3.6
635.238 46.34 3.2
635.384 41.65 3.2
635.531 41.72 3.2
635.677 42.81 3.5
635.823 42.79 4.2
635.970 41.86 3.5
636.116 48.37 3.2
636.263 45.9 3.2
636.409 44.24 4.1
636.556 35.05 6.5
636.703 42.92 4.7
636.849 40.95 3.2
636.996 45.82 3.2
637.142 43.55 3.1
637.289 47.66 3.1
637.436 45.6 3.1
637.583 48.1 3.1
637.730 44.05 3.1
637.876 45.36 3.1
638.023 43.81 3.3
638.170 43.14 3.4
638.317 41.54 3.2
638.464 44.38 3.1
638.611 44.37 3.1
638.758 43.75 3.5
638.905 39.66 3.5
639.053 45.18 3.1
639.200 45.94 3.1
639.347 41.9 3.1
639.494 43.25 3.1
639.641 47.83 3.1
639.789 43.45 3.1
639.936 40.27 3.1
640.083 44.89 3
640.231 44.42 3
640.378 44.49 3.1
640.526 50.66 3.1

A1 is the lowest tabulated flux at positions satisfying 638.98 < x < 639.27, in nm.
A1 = 45.18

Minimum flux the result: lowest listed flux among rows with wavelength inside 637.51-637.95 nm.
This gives 44.05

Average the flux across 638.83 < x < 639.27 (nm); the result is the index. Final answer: 43.5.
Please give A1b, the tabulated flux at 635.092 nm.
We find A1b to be 40.8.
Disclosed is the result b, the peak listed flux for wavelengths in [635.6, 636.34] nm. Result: 48.37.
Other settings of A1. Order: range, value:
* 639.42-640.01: 40.27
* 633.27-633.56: 44.71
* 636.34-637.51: 35.05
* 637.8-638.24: 43.14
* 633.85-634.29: 45.2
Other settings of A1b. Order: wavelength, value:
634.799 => 45.8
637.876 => 45.36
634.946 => 44.79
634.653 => 46.65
